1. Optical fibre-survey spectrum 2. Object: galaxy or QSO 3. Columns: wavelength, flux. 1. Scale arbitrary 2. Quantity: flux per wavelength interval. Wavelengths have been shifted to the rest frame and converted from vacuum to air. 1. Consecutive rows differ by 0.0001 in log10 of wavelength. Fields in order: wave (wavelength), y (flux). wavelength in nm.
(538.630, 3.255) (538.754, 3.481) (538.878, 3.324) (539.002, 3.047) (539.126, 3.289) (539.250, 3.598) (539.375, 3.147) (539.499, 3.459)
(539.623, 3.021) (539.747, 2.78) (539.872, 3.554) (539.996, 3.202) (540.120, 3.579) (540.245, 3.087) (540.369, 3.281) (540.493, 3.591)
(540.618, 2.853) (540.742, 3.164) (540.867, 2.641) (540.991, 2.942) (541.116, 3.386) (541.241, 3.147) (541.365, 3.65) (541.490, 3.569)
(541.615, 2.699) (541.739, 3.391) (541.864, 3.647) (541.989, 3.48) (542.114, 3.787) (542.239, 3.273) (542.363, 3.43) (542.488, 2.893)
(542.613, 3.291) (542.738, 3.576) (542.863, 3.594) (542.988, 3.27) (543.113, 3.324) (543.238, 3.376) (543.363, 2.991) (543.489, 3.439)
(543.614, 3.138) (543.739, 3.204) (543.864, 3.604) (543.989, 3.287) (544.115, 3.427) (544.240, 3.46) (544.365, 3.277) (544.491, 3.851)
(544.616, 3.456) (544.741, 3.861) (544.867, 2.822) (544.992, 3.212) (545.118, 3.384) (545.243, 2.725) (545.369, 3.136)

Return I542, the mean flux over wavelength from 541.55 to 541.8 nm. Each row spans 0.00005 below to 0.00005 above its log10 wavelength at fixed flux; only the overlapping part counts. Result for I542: 3.05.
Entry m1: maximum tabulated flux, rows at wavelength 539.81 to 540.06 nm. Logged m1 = 3.554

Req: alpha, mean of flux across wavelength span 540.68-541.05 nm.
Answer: 2.92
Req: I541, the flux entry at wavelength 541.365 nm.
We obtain 3.65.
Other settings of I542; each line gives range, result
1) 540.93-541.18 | 3.15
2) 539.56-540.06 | 3.14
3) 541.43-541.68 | 3.14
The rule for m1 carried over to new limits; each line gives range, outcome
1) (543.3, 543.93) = 3.604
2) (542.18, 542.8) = 3.576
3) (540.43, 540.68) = 3.591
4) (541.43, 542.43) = 3.787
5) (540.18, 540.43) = 3.281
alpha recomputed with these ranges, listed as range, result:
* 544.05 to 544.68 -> 3.5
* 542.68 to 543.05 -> 3.48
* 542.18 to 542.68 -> 3.23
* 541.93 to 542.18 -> 3.63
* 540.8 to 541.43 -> 3.15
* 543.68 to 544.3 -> 3.4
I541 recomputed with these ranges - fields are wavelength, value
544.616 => 3.456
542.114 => 3.787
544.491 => 3.851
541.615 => 2.699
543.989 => 3.287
